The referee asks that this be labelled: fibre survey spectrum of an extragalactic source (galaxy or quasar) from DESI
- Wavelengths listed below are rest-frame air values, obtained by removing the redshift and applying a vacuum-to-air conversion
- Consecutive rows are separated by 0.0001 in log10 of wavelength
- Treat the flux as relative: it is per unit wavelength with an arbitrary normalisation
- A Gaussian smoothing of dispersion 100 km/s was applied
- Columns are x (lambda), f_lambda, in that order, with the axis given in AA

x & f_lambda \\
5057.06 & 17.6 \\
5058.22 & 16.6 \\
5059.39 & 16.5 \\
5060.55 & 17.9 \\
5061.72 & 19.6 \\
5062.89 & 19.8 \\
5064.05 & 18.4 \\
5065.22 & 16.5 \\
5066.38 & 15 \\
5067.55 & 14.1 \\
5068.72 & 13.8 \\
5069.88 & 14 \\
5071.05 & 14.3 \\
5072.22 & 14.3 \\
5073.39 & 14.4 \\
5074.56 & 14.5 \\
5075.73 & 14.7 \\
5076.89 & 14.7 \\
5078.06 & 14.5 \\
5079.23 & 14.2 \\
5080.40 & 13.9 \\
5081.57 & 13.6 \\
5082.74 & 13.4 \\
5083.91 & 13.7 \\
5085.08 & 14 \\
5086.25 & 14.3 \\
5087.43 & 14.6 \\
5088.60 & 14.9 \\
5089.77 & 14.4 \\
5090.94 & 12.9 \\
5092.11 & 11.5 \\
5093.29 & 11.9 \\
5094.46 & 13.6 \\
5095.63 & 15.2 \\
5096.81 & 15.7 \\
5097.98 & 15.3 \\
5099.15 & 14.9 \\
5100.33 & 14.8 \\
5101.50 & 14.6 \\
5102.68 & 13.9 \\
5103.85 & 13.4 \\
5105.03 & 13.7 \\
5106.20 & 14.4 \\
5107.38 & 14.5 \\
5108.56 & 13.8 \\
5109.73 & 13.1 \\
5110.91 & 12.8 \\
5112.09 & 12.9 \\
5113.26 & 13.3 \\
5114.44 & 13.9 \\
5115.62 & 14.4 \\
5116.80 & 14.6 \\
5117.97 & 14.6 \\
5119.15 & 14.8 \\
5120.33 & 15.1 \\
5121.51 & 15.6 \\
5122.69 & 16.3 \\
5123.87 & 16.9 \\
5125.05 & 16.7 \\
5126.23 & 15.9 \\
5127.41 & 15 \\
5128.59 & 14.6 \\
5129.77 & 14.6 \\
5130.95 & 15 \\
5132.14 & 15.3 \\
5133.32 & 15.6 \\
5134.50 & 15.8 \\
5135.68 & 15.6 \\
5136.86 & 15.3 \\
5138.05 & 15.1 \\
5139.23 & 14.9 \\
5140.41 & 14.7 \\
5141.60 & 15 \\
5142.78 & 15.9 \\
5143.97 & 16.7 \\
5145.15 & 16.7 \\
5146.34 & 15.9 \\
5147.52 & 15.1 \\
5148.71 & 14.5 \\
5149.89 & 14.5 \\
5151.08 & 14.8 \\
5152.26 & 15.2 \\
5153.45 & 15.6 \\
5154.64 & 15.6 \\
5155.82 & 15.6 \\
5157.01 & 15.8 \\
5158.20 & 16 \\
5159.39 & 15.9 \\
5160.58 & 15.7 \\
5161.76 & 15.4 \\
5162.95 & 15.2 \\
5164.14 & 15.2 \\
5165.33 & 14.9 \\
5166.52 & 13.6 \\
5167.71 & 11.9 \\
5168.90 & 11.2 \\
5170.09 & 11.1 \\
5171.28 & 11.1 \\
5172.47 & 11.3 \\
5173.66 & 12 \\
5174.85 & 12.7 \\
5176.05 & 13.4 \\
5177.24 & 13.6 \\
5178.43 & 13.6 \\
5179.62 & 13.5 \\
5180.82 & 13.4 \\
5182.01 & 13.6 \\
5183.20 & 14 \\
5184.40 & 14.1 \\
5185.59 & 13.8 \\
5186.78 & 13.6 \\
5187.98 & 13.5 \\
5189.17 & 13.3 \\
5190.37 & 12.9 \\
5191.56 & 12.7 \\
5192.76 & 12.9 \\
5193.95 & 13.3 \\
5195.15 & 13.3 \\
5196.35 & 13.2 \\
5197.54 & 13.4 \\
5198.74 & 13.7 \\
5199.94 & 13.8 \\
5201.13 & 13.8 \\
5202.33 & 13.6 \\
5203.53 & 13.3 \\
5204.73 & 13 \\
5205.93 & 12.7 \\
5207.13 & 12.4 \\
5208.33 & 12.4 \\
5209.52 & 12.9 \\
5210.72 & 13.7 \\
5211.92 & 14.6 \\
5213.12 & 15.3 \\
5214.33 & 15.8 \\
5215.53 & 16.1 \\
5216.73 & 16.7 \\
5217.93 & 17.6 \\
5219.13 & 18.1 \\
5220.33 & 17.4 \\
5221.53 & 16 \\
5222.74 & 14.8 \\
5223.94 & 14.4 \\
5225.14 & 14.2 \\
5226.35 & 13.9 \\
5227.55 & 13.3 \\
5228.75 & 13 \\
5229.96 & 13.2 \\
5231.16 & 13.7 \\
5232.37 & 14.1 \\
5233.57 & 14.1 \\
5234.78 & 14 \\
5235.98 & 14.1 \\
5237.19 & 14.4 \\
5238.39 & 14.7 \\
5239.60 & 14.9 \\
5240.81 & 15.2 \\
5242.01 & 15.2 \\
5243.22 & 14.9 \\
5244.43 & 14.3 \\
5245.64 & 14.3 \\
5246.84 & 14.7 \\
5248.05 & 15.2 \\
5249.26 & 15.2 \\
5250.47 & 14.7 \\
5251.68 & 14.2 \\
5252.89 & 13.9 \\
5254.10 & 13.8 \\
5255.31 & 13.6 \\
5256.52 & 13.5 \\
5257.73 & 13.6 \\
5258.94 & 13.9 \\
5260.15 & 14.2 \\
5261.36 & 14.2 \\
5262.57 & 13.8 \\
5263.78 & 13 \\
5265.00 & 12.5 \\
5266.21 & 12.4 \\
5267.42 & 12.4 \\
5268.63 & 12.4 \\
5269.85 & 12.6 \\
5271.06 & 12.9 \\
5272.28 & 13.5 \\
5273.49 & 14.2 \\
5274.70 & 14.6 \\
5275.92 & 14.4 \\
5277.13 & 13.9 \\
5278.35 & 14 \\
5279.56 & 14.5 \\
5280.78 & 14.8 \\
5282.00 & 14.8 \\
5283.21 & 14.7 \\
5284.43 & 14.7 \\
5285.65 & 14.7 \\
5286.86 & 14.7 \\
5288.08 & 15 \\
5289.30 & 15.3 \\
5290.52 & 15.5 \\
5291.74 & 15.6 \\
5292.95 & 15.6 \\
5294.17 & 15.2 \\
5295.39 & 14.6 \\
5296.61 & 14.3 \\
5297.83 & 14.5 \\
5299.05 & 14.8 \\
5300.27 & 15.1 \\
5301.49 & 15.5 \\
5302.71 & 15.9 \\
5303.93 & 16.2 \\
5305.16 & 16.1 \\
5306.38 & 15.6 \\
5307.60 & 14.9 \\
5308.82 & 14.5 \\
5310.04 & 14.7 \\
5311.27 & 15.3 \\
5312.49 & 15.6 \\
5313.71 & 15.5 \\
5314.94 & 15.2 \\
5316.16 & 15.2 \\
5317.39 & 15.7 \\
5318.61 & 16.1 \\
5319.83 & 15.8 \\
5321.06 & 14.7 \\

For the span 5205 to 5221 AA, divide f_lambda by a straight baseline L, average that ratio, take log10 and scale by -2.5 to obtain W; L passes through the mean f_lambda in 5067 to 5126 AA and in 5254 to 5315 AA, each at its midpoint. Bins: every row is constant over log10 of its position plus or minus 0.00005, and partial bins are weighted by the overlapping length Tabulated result -0.05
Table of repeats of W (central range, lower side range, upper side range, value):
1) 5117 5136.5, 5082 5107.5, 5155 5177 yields -0.11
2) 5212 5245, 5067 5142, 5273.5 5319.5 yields -0.01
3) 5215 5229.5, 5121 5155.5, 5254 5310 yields -0.04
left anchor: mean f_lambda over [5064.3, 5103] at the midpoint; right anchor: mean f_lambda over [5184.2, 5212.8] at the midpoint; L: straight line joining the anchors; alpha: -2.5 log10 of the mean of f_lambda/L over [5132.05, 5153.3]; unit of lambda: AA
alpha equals -0.12 mag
